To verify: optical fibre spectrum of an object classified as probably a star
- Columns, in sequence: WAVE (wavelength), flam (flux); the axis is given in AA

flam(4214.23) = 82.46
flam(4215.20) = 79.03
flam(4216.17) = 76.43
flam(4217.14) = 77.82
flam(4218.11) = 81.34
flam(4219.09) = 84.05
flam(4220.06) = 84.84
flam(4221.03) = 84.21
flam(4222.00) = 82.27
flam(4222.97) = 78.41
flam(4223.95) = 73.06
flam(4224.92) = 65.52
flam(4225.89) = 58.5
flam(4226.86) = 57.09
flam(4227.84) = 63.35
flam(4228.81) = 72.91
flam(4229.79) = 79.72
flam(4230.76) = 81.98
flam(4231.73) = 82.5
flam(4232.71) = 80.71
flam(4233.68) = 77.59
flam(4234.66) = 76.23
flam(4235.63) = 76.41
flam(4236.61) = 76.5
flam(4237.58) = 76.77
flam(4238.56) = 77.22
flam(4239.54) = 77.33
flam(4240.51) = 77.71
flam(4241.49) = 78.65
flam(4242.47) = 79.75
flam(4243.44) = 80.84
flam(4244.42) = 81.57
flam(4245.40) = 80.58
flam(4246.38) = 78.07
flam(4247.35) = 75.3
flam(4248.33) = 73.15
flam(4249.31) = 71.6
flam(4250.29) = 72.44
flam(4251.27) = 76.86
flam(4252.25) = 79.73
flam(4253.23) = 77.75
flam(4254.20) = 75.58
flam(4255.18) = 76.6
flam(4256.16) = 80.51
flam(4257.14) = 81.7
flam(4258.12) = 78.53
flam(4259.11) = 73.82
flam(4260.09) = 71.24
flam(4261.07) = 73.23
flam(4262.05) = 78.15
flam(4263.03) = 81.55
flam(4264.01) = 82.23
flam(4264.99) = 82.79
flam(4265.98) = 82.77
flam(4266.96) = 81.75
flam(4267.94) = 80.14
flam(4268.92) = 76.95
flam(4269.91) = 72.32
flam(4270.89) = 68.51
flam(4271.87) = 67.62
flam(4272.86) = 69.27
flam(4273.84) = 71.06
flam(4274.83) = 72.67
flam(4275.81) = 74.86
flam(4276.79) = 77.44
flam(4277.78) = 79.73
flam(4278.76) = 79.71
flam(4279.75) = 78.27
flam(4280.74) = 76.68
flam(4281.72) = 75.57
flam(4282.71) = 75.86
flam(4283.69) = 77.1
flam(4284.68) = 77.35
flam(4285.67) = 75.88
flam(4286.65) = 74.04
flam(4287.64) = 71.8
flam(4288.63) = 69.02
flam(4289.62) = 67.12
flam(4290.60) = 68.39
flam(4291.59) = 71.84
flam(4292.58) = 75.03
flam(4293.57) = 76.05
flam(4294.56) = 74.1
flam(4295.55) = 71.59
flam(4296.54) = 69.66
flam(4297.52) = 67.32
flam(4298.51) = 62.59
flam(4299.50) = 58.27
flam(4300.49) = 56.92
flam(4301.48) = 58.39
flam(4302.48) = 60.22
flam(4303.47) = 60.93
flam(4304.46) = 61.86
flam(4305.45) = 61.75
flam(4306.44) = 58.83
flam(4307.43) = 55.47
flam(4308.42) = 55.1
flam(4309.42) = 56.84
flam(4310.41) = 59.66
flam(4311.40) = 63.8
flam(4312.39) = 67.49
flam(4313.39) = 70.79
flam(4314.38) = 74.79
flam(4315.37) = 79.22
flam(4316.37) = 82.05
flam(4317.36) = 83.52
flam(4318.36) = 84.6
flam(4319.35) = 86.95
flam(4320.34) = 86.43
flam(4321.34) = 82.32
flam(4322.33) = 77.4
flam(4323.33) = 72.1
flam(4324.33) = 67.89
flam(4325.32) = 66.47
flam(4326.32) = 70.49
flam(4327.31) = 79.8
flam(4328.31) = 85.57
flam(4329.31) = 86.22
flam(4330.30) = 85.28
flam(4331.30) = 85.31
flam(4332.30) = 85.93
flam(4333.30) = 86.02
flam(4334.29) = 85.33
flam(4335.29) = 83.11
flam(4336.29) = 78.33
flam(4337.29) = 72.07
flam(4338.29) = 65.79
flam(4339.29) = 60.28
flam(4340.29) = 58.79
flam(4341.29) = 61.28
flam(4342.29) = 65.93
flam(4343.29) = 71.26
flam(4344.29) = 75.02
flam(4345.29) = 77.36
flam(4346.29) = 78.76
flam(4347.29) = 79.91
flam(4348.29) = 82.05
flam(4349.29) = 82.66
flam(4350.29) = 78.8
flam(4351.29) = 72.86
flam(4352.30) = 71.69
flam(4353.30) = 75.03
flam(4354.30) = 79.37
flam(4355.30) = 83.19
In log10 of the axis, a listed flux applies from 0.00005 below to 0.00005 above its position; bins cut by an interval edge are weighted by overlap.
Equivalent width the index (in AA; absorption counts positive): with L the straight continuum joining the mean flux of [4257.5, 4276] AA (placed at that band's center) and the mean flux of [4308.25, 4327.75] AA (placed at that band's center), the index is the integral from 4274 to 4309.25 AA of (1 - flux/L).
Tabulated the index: 2.6 AA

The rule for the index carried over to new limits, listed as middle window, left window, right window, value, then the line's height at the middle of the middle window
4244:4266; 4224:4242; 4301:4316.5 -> -1.96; 71.2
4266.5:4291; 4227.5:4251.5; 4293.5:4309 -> -2.33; 67.9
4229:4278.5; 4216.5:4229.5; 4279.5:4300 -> -2.68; 73.2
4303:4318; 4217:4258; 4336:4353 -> 1.52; 73.8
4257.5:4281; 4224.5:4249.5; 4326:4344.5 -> -0.24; 75.6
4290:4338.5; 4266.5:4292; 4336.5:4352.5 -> 0.63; 73.2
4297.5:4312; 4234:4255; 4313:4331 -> 3.50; 78.7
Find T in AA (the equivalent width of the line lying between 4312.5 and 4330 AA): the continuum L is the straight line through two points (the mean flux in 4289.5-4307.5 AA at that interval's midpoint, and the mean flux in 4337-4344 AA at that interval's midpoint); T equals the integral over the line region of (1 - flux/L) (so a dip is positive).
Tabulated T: -3.6 AA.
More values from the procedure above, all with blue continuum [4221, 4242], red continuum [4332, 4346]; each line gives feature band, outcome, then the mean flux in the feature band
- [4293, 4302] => 0.9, 66.1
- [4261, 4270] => -0.6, 79.8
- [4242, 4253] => -0.4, 77.3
